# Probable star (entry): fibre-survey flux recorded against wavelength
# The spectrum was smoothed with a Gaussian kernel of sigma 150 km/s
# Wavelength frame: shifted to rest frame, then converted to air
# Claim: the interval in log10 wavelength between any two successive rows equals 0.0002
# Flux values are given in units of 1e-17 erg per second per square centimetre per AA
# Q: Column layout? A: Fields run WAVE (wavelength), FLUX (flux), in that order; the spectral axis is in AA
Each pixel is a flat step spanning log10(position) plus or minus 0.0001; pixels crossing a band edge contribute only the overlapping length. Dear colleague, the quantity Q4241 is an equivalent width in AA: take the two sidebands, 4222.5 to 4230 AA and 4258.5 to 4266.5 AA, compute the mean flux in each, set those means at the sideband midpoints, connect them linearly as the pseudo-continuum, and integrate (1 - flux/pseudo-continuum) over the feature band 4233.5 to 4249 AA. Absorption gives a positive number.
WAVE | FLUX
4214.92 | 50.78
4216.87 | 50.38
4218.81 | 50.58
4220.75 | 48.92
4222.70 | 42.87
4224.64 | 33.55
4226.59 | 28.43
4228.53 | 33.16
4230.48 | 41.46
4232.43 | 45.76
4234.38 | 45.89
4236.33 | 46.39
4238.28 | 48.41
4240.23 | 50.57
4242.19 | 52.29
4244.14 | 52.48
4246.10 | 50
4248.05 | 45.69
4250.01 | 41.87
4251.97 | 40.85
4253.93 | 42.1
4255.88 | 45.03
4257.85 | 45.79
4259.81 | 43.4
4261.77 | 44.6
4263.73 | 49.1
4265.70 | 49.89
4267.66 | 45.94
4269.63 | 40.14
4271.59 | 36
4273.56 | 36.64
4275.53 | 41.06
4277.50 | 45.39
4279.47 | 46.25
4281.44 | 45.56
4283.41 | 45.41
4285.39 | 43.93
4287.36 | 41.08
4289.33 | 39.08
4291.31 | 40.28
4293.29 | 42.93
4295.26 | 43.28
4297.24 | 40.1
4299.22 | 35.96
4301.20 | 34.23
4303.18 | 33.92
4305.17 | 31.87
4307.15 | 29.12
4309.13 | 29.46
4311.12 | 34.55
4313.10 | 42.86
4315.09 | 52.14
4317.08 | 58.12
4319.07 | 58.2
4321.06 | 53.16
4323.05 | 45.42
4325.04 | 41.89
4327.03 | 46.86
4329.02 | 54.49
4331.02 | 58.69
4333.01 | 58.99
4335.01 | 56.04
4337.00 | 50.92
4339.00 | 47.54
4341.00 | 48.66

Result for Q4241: -3.8 AA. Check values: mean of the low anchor 34.1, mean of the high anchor 46.6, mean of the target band 49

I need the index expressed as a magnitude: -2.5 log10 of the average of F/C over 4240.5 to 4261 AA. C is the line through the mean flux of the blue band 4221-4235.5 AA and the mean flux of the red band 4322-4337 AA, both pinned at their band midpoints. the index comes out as -0.10 mag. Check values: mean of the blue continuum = 39.3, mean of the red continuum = 51.8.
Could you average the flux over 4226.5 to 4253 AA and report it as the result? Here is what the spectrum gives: 45.1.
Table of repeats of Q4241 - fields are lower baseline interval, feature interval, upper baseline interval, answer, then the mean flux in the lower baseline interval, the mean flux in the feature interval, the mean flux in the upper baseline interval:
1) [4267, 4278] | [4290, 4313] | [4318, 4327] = 4.7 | 40.5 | 36.3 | 49.4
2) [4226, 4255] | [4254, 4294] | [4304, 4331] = 1.2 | 44.6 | 43.3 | 44.9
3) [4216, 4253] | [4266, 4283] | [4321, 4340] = 1.8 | 44.7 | 42.6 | 51.3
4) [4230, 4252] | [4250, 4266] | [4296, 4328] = 0.4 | 47.2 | 44.7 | 41.8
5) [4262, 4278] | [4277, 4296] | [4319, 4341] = 0.9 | 43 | 43.3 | 51.6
